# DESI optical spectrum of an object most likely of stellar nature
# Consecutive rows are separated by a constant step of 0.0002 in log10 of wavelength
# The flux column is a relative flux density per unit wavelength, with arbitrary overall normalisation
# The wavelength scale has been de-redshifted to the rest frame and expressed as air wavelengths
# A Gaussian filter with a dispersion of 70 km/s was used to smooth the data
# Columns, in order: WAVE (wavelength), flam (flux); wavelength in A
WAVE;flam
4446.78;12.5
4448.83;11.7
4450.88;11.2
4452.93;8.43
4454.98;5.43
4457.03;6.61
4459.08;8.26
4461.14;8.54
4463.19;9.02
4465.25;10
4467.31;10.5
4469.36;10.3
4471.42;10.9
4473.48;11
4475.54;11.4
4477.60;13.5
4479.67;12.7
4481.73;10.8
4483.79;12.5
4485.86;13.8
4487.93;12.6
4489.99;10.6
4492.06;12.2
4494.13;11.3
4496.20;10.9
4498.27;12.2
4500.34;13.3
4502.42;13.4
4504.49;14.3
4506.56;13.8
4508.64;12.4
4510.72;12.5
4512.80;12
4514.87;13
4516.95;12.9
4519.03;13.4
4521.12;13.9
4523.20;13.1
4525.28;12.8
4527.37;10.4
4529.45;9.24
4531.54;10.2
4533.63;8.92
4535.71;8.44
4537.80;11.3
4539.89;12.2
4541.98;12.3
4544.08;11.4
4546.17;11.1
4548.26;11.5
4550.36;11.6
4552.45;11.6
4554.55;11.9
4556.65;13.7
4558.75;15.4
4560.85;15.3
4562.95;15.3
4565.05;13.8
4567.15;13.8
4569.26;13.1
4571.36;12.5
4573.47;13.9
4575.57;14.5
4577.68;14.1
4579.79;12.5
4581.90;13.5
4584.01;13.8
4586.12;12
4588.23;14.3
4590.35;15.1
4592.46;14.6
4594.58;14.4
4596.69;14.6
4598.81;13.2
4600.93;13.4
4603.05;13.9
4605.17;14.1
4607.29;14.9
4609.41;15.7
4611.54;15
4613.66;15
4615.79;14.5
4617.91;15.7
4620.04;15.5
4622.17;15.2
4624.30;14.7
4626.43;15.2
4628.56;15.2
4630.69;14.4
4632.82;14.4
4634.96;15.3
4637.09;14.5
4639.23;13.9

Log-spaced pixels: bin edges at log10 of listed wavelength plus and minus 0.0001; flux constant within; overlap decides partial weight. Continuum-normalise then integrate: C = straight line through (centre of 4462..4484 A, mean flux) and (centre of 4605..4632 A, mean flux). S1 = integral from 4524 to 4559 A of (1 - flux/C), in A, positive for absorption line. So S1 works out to 4.4 A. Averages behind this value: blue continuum 11.1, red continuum 15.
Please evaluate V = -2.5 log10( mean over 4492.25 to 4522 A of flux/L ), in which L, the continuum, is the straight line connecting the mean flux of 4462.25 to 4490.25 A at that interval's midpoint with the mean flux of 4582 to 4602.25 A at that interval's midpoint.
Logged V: -0.06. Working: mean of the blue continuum 11.4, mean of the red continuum 13.9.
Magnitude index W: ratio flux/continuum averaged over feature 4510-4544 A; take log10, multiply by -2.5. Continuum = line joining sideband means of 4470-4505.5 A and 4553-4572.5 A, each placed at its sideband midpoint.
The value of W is 0.12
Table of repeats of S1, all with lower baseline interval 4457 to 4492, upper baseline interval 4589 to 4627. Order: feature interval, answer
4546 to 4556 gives 1.09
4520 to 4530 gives 0.25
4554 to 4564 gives -0.84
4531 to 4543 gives 2.01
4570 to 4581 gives 0.23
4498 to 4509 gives -1.51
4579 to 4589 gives 0.58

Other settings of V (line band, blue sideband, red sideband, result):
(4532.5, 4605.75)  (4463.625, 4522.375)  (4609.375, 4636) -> 0.067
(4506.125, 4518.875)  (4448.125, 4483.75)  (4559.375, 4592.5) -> -0.096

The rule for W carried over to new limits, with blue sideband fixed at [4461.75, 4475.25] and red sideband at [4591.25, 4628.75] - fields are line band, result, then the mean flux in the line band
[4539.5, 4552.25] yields 0.09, 11.7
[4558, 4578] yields -0.06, 14.2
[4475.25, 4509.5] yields -0.13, 12.5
